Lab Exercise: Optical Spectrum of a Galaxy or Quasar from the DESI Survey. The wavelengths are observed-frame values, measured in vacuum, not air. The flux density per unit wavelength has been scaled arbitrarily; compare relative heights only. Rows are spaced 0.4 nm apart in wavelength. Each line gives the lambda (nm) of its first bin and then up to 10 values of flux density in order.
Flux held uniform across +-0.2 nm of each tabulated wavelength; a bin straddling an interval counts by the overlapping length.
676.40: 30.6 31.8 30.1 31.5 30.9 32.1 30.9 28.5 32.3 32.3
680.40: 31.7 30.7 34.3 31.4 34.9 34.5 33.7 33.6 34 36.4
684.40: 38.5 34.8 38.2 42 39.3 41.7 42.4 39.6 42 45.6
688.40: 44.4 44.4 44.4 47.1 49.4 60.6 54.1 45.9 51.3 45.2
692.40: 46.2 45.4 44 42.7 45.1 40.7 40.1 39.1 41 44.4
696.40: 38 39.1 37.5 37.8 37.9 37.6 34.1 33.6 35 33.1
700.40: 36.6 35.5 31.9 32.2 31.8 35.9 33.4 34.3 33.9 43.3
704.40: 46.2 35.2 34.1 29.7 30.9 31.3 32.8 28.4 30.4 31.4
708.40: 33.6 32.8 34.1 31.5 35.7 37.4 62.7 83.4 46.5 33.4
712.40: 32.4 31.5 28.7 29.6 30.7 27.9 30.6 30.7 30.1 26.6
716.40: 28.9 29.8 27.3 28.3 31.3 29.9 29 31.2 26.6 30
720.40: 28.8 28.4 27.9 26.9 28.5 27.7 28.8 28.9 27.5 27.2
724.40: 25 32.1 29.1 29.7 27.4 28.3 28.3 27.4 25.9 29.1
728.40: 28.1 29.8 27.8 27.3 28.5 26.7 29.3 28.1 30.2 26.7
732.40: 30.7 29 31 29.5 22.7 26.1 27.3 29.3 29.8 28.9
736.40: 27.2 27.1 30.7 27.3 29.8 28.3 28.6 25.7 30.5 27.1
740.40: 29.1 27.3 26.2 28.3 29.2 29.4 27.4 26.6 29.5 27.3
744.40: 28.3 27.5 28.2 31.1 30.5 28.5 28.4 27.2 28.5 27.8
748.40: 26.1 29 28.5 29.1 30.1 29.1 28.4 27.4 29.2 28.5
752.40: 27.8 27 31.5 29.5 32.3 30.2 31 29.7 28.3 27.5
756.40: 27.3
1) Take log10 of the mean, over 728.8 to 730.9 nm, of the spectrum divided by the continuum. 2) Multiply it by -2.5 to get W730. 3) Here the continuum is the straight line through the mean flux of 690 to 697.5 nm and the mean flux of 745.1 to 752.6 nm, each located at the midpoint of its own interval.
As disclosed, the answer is 0.21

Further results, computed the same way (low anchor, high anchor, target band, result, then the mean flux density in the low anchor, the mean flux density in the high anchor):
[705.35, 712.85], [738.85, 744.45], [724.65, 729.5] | 0.133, 37.5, 28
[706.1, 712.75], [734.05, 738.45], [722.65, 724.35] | 0.186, 38.3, 28.2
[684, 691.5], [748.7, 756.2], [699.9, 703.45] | 0.203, 44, 29.2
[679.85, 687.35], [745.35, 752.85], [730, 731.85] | 0.078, 36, 28.6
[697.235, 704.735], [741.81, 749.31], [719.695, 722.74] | 0.149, 35.8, 28.4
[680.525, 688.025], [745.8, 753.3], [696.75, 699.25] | -0.049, 37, 28.5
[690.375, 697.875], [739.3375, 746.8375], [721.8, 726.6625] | 0.206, 43.7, 28.4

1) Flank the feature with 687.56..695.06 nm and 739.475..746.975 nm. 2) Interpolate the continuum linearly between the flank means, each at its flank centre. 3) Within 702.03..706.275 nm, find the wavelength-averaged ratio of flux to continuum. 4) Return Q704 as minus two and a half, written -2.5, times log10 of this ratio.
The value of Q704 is 0.18 mag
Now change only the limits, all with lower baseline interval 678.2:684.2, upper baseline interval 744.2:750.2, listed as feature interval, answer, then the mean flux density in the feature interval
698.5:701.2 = -0.10 mag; 34.6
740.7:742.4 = 0.04 mag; 28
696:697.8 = -0.22 mag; 38.8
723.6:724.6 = 0.14 mag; 26.4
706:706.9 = -0.02 mag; 31.7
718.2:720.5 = 0.04 mag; 29.3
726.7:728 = 0.09 mag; 27.4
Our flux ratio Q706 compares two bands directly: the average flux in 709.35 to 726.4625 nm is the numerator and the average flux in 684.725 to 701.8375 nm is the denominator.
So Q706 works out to 0.8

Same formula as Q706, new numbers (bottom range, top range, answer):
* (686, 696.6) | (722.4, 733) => 0.63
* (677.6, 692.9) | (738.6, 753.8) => 0.72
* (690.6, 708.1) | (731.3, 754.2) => 0.75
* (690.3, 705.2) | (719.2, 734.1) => 0.71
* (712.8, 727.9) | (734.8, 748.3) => 0.99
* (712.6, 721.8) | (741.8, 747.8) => 0.98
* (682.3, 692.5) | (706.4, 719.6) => 0.79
